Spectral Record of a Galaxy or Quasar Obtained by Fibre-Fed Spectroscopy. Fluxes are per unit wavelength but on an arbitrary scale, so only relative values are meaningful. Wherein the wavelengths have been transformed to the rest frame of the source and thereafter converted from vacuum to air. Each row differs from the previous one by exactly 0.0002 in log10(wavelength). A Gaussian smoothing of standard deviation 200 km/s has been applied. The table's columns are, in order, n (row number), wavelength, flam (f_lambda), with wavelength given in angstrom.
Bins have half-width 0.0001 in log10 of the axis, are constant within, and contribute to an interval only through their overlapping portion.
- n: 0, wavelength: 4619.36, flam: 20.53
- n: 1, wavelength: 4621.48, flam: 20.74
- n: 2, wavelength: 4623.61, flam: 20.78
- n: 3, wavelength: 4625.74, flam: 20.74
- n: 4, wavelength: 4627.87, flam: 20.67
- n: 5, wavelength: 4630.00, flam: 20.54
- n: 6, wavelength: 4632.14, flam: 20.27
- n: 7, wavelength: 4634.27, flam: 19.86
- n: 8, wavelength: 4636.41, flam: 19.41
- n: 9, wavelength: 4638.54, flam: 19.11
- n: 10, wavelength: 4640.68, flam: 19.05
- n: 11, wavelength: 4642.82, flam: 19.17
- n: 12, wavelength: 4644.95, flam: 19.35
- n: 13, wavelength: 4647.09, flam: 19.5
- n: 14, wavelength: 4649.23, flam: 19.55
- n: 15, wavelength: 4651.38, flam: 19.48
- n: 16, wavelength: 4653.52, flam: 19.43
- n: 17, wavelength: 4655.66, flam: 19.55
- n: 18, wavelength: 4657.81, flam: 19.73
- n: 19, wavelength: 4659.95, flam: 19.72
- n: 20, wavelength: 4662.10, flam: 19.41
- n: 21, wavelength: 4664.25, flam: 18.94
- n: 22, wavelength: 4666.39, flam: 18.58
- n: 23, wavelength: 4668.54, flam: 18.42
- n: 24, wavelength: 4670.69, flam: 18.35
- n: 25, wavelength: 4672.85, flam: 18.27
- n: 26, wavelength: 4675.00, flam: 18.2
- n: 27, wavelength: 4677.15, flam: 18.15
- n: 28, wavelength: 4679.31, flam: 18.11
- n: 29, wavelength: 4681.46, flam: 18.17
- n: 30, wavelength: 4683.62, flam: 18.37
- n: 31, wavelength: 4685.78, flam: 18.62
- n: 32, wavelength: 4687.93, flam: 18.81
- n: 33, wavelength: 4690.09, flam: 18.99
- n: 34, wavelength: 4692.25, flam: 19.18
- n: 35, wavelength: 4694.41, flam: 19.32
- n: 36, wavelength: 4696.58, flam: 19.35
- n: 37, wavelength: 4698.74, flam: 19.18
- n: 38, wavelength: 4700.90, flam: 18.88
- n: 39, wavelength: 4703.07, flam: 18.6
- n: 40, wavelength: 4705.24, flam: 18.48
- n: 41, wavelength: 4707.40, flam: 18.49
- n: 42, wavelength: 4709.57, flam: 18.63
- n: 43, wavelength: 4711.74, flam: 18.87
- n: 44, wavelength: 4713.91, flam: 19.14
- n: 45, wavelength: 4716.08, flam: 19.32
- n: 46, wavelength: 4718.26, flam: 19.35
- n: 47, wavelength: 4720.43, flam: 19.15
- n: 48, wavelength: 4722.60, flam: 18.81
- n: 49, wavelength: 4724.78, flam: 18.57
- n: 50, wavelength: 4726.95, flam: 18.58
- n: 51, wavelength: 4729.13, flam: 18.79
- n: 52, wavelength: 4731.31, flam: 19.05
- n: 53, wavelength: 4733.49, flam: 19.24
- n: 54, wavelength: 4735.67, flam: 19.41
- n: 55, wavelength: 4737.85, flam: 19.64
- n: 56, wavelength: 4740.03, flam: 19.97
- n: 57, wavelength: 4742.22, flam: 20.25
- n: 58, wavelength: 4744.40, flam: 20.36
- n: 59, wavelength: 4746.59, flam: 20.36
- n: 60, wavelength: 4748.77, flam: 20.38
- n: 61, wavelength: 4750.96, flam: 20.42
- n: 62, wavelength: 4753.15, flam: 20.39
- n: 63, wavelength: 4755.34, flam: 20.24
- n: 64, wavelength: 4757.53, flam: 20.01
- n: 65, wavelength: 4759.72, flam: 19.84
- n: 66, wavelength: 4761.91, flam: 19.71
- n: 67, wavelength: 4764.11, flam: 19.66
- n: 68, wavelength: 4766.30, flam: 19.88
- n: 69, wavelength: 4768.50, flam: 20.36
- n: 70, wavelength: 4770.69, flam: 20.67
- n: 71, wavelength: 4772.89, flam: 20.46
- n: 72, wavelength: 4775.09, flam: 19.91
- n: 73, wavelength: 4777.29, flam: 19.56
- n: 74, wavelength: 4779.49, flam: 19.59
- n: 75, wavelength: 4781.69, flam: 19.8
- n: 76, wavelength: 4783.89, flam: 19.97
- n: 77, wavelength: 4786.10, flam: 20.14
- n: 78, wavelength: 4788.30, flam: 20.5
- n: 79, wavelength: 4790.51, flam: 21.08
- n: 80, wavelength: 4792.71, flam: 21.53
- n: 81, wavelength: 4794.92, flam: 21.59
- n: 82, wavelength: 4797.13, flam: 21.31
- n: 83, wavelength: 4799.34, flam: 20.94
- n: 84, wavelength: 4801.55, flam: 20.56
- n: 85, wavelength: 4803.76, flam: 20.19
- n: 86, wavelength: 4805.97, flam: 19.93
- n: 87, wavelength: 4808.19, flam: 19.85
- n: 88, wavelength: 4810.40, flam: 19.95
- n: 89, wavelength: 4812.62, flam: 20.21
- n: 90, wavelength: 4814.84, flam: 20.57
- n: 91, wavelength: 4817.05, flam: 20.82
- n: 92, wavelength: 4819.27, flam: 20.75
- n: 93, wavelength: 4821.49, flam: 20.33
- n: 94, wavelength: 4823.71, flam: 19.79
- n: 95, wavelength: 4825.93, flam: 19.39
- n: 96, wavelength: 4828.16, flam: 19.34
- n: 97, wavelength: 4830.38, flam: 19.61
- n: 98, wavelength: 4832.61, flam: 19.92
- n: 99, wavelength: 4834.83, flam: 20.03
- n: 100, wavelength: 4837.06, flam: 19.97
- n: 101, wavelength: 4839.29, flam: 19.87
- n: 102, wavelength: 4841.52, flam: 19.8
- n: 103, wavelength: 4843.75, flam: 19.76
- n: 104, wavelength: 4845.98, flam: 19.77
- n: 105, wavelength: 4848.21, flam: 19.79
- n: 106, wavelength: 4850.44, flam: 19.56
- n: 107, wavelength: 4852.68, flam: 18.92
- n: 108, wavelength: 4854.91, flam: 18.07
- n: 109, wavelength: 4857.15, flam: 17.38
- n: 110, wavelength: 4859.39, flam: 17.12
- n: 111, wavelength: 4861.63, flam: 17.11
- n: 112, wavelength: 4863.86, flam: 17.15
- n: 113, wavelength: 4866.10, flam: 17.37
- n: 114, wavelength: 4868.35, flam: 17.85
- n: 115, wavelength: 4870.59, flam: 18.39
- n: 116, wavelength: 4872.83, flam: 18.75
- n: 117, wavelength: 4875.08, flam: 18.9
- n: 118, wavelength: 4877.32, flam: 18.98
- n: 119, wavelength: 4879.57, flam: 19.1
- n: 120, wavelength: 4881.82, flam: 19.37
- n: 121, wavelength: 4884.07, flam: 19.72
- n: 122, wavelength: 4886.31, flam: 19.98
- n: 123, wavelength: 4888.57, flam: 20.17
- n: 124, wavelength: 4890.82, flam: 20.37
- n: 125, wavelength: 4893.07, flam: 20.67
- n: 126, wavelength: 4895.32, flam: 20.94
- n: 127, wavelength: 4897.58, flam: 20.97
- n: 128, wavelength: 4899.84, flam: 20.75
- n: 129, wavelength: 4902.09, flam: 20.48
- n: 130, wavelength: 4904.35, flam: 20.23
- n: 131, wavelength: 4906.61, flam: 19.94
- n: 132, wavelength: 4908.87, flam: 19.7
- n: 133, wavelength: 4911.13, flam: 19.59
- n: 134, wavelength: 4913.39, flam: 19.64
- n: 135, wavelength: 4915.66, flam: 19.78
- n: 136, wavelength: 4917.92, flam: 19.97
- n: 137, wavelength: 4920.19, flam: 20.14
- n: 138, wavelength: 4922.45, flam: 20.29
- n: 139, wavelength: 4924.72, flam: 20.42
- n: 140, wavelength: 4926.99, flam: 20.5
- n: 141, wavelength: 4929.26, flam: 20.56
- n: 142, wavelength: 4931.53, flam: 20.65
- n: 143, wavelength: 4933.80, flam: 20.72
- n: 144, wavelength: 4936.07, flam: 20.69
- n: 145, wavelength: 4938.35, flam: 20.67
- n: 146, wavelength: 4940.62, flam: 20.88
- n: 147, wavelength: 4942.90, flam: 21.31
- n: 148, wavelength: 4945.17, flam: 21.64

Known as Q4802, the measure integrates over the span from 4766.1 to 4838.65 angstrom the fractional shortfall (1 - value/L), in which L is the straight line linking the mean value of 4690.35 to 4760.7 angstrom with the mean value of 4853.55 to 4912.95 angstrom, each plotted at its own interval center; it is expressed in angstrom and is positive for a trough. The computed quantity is -3.6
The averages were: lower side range 19.4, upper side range 19.2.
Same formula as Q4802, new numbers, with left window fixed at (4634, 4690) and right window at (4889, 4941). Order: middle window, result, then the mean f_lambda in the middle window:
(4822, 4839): 0.1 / 19.7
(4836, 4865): 1.8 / 18.8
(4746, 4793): -1.5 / 20.2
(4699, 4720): 0.4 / 18.9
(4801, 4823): -0.6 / 20.3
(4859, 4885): 2.3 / 18.3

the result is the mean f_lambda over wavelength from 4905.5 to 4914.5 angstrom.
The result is 19.7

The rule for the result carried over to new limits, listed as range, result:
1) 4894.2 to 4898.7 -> 20.9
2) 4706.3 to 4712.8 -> 18.7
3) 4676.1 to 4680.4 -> 18.1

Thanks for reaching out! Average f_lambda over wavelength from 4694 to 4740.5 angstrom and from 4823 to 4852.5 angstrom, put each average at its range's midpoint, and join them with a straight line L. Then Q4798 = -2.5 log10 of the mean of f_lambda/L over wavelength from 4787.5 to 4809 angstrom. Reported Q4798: -0.069 mag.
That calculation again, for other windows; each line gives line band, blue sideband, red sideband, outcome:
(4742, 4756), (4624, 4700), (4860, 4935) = -0.05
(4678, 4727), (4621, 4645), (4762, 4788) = 0.07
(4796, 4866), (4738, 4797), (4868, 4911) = 0.02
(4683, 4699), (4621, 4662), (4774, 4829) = 0.05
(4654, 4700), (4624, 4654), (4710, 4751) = 0.04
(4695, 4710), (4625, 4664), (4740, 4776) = 0.06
